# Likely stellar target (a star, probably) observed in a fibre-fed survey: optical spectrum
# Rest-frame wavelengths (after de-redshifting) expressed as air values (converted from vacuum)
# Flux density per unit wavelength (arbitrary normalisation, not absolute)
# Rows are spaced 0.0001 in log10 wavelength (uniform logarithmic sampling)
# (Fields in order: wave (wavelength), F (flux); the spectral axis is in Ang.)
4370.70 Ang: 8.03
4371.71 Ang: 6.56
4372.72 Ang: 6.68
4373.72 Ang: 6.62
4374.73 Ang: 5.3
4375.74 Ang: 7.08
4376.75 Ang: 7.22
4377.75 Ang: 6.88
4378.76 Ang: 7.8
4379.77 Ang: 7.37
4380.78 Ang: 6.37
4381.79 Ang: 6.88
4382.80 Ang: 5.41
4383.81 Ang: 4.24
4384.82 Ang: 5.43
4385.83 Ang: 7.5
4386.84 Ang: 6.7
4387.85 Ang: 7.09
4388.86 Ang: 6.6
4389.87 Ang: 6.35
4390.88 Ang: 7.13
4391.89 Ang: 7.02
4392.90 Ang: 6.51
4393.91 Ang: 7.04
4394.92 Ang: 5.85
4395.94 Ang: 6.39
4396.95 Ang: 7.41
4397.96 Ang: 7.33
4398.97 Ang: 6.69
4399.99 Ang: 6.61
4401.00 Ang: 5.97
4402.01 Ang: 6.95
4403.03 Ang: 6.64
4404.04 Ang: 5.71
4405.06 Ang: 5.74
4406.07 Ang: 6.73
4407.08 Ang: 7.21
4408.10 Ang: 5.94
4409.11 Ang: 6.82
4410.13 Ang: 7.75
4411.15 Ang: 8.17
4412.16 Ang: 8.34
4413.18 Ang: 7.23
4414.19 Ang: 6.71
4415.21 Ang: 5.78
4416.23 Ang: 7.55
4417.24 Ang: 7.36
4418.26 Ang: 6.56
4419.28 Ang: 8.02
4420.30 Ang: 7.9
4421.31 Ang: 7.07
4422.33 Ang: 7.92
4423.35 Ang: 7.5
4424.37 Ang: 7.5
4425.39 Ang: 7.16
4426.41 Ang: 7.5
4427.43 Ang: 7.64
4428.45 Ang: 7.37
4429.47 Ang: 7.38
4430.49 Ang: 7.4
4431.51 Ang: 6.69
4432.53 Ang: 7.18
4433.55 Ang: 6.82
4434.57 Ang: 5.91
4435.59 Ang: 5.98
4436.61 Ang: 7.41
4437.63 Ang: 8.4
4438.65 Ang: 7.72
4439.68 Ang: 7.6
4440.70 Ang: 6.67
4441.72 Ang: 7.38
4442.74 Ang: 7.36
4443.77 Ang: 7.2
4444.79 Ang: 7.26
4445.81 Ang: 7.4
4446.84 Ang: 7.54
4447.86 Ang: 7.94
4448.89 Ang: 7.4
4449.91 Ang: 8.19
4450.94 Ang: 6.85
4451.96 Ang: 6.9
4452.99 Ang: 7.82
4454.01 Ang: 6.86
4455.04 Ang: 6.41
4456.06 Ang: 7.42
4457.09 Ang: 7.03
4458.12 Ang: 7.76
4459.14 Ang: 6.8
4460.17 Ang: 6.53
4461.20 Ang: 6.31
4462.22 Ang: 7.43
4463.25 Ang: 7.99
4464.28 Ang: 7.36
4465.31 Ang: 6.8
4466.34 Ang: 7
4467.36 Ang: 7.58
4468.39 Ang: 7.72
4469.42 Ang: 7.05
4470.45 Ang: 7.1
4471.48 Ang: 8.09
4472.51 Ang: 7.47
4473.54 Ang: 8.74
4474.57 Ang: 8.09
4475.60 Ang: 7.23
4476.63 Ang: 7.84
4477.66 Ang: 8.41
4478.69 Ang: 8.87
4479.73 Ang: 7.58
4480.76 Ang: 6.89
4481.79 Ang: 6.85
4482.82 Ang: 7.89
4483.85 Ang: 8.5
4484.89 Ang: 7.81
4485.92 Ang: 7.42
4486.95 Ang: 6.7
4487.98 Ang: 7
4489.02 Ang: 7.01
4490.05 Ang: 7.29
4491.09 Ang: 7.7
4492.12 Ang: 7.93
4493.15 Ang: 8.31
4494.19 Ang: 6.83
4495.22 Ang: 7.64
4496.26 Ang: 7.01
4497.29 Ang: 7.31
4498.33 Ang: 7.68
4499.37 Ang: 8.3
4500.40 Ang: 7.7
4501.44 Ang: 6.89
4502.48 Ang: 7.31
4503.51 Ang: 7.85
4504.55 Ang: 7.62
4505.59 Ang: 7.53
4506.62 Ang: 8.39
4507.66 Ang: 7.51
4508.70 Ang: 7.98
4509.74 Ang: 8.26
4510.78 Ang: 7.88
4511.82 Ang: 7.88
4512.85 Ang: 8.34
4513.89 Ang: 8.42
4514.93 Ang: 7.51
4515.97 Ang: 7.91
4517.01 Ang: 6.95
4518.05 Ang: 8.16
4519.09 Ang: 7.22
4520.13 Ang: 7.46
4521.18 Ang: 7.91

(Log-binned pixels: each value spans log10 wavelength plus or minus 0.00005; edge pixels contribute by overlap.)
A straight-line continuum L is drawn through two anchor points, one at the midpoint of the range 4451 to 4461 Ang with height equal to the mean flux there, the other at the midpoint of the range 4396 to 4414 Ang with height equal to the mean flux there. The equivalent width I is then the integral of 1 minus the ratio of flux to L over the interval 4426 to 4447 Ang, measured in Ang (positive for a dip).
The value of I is -0.8 Ang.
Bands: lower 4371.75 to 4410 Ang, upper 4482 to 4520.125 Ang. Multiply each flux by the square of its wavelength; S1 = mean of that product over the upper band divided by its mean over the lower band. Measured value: 1.22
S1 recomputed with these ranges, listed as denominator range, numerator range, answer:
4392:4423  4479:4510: 1.13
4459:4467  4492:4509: 1.10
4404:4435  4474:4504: 1.10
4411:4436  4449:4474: 1.03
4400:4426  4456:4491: 1.09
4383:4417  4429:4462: 1.09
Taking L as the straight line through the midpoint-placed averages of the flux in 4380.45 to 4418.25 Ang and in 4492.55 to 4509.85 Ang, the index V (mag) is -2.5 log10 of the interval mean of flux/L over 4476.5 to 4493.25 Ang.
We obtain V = -0.02 mag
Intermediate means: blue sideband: 6.68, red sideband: 7.64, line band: 7.63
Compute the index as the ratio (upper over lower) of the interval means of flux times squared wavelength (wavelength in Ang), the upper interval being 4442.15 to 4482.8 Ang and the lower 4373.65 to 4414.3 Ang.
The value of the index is 1.14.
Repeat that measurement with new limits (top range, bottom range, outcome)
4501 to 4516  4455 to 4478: 1.08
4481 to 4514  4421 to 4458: 1.08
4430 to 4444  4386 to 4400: 1.07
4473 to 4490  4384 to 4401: 1.20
